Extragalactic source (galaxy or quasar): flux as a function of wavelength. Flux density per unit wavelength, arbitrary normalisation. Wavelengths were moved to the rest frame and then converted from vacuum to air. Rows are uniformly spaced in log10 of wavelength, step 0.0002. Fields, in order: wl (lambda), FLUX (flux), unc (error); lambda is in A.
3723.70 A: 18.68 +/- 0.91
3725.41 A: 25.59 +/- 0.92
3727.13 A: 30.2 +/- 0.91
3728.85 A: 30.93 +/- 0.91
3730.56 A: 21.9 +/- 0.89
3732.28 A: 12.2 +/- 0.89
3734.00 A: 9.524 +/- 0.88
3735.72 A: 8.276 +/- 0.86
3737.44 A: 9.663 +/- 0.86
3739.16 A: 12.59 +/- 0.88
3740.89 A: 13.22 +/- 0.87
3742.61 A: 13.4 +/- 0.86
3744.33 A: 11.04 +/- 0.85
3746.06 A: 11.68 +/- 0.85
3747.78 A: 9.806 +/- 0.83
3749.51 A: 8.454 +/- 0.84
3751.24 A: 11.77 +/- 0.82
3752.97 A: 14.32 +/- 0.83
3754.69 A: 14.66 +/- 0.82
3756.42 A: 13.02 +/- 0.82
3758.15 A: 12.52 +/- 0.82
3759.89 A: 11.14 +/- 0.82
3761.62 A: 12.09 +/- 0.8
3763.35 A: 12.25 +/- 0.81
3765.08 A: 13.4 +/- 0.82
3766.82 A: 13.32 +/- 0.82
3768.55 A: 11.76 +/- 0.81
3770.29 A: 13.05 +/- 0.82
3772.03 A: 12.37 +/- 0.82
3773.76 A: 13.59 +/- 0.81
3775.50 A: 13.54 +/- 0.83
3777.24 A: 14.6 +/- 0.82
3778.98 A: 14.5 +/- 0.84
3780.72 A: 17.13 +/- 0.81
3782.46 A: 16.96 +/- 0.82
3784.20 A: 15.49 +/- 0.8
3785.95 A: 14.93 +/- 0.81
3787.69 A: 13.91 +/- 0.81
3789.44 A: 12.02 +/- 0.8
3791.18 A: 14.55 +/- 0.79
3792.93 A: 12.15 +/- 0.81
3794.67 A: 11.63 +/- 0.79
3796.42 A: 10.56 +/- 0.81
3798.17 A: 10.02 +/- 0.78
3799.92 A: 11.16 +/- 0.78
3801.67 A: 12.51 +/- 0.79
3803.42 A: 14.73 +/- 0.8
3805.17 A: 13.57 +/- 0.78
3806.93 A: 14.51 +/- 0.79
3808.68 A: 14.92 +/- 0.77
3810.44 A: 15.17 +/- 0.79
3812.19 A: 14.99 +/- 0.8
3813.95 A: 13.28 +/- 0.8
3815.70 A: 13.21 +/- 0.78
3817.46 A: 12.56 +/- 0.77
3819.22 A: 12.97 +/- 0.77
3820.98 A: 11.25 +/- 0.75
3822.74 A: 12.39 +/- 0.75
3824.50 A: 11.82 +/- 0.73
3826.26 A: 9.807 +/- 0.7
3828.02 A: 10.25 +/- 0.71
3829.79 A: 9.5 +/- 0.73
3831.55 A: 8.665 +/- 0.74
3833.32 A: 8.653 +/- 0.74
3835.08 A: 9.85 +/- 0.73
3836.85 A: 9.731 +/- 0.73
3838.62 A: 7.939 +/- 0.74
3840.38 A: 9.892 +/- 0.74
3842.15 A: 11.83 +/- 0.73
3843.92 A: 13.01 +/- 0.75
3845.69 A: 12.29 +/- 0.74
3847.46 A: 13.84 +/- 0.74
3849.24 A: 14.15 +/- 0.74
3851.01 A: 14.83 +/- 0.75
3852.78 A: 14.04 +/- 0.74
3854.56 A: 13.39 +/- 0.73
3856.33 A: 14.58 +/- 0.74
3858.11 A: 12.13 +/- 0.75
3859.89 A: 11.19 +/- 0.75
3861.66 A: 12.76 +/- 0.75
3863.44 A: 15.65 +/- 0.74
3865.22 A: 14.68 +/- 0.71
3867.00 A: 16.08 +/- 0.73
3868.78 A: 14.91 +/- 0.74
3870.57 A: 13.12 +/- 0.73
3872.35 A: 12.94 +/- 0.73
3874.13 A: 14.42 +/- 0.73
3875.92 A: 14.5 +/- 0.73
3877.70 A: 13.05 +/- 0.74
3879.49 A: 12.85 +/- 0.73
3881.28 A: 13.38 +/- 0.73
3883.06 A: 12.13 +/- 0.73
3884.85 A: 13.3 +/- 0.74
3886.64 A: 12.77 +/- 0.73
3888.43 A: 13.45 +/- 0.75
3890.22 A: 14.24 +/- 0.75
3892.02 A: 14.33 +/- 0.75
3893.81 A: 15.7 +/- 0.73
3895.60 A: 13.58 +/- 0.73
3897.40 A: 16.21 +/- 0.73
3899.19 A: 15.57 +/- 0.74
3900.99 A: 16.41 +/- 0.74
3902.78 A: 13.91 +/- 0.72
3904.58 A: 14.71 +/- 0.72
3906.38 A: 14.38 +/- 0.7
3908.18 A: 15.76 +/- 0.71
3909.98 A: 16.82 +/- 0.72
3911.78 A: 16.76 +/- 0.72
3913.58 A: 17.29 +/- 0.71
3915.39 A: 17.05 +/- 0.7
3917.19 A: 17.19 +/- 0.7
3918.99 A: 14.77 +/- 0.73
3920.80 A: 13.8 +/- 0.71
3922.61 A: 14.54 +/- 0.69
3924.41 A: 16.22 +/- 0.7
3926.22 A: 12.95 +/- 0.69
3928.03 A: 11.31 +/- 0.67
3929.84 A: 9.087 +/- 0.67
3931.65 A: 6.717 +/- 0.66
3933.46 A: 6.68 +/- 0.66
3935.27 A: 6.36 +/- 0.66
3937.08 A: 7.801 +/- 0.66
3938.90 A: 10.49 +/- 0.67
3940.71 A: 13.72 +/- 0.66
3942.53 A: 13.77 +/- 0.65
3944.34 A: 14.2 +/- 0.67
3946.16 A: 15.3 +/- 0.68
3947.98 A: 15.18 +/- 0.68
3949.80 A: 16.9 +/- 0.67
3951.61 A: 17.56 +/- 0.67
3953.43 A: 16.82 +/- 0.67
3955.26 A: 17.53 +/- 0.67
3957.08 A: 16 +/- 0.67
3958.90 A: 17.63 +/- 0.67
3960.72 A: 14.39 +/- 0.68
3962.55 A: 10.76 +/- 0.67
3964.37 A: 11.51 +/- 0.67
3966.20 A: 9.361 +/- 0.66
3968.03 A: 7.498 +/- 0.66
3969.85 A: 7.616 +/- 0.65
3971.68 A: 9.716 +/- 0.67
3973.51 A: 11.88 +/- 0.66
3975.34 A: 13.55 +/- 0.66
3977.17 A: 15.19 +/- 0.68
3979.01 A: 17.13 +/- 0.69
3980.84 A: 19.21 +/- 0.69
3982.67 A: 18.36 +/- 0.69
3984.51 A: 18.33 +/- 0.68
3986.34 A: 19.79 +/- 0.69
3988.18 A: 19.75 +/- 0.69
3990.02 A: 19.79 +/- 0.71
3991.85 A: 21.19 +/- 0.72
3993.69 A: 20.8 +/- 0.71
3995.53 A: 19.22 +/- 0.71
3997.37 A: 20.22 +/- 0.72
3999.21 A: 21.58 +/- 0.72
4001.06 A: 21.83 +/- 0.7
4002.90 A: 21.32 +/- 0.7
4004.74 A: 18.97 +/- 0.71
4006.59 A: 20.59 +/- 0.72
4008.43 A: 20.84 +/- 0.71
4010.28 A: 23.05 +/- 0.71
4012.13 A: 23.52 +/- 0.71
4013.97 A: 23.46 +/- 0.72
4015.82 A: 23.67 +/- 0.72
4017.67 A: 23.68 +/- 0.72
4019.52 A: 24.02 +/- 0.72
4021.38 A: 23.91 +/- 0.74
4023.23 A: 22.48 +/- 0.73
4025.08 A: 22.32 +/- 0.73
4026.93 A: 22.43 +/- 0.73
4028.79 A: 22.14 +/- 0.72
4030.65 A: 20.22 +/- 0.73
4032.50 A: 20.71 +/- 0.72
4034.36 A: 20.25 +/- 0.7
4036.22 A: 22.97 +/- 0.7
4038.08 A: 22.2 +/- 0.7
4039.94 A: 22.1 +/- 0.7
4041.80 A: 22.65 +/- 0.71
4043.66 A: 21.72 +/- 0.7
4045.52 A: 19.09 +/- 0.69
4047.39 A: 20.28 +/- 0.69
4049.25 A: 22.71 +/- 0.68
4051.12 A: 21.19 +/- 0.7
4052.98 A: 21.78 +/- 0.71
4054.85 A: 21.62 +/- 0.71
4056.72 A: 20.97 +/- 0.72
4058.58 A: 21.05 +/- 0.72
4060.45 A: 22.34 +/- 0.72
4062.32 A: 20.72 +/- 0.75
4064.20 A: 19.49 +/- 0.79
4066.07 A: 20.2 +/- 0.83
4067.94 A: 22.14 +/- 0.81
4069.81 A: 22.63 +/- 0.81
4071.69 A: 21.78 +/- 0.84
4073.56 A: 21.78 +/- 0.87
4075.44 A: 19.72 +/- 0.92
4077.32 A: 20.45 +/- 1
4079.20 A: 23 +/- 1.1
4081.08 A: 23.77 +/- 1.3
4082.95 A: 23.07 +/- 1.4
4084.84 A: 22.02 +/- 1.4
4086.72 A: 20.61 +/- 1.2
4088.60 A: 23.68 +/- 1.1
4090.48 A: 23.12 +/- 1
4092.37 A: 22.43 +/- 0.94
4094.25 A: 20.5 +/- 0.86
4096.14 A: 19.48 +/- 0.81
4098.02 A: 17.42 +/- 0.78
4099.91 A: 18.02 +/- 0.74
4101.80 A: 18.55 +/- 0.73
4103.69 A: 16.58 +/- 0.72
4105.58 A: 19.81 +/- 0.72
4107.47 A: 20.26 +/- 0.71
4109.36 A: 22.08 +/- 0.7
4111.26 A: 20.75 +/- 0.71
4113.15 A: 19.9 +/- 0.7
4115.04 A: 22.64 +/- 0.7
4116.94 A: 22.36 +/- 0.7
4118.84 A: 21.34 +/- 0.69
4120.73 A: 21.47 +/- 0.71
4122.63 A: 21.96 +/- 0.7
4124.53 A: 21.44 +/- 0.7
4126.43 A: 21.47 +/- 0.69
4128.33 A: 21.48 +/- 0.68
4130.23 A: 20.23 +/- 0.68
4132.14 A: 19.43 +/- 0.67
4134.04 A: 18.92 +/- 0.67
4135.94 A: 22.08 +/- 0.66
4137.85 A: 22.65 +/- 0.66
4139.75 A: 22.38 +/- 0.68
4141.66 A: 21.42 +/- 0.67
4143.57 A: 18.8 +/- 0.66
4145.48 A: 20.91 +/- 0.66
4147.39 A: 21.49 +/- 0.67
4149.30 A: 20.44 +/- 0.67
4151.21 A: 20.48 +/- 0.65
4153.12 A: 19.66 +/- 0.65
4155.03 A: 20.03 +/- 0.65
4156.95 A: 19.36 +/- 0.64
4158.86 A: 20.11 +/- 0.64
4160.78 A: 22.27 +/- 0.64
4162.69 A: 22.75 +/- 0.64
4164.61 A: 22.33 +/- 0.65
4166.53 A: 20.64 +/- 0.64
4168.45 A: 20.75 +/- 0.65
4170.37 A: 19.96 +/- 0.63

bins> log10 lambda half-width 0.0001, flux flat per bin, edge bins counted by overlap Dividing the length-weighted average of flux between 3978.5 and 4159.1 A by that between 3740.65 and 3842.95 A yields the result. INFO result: 1.7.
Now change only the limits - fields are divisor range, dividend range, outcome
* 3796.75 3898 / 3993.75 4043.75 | 1.71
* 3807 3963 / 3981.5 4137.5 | 1.58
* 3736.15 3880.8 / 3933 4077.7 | 1.46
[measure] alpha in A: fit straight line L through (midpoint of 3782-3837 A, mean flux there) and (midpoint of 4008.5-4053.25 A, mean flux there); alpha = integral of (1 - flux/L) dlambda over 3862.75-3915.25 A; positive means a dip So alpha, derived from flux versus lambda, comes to 4.3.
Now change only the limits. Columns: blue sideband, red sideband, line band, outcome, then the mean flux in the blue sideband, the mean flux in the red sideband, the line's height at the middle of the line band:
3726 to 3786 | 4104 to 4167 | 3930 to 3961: 7.6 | 14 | 21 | 17.5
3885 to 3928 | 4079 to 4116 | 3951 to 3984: 5.6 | 15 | 20.8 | 16.9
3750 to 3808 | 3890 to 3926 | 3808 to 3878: 8.5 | 13.2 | 15.4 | 14.3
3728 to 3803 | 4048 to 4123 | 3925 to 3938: 6.3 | 13.2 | 21.1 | 17.3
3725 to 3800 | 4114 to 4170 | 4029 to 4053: -2.8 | 13.8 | 21.1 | 19.1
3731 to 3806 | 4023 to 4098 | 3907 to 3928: 2.0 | 12.7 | 21.5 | 17.2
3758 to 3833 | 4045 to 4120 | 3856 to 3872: 1.1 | 12.9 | 21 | 14.8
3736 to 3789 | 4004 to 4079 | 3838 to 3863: 4.9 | 12.9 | 21.7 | 15.7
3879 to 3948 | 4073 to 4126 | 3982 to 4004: -4.5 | 13.6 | 21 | 16.8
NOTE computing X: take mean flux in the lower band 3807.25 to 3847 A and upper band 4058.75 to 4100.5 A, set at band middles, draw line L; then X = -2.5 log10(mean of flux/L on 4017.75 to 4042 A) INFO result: -0.148 mag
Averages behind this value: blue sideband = 11.6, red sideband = 21.3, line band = 22.2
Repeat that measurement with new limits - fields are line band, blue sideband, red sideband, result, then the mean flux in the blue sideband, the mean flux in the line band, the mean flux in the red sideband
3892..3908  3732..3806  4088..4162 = 0.04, 12.6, 15.1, 20.7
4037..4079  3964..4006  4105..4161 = -0.14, 16.8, 21.3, 20.9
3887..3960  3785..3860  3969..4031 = 0.16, 12.3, 14.2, 19.8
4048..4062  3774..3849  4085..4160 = -0.14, 12.5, 21.6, 20.7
